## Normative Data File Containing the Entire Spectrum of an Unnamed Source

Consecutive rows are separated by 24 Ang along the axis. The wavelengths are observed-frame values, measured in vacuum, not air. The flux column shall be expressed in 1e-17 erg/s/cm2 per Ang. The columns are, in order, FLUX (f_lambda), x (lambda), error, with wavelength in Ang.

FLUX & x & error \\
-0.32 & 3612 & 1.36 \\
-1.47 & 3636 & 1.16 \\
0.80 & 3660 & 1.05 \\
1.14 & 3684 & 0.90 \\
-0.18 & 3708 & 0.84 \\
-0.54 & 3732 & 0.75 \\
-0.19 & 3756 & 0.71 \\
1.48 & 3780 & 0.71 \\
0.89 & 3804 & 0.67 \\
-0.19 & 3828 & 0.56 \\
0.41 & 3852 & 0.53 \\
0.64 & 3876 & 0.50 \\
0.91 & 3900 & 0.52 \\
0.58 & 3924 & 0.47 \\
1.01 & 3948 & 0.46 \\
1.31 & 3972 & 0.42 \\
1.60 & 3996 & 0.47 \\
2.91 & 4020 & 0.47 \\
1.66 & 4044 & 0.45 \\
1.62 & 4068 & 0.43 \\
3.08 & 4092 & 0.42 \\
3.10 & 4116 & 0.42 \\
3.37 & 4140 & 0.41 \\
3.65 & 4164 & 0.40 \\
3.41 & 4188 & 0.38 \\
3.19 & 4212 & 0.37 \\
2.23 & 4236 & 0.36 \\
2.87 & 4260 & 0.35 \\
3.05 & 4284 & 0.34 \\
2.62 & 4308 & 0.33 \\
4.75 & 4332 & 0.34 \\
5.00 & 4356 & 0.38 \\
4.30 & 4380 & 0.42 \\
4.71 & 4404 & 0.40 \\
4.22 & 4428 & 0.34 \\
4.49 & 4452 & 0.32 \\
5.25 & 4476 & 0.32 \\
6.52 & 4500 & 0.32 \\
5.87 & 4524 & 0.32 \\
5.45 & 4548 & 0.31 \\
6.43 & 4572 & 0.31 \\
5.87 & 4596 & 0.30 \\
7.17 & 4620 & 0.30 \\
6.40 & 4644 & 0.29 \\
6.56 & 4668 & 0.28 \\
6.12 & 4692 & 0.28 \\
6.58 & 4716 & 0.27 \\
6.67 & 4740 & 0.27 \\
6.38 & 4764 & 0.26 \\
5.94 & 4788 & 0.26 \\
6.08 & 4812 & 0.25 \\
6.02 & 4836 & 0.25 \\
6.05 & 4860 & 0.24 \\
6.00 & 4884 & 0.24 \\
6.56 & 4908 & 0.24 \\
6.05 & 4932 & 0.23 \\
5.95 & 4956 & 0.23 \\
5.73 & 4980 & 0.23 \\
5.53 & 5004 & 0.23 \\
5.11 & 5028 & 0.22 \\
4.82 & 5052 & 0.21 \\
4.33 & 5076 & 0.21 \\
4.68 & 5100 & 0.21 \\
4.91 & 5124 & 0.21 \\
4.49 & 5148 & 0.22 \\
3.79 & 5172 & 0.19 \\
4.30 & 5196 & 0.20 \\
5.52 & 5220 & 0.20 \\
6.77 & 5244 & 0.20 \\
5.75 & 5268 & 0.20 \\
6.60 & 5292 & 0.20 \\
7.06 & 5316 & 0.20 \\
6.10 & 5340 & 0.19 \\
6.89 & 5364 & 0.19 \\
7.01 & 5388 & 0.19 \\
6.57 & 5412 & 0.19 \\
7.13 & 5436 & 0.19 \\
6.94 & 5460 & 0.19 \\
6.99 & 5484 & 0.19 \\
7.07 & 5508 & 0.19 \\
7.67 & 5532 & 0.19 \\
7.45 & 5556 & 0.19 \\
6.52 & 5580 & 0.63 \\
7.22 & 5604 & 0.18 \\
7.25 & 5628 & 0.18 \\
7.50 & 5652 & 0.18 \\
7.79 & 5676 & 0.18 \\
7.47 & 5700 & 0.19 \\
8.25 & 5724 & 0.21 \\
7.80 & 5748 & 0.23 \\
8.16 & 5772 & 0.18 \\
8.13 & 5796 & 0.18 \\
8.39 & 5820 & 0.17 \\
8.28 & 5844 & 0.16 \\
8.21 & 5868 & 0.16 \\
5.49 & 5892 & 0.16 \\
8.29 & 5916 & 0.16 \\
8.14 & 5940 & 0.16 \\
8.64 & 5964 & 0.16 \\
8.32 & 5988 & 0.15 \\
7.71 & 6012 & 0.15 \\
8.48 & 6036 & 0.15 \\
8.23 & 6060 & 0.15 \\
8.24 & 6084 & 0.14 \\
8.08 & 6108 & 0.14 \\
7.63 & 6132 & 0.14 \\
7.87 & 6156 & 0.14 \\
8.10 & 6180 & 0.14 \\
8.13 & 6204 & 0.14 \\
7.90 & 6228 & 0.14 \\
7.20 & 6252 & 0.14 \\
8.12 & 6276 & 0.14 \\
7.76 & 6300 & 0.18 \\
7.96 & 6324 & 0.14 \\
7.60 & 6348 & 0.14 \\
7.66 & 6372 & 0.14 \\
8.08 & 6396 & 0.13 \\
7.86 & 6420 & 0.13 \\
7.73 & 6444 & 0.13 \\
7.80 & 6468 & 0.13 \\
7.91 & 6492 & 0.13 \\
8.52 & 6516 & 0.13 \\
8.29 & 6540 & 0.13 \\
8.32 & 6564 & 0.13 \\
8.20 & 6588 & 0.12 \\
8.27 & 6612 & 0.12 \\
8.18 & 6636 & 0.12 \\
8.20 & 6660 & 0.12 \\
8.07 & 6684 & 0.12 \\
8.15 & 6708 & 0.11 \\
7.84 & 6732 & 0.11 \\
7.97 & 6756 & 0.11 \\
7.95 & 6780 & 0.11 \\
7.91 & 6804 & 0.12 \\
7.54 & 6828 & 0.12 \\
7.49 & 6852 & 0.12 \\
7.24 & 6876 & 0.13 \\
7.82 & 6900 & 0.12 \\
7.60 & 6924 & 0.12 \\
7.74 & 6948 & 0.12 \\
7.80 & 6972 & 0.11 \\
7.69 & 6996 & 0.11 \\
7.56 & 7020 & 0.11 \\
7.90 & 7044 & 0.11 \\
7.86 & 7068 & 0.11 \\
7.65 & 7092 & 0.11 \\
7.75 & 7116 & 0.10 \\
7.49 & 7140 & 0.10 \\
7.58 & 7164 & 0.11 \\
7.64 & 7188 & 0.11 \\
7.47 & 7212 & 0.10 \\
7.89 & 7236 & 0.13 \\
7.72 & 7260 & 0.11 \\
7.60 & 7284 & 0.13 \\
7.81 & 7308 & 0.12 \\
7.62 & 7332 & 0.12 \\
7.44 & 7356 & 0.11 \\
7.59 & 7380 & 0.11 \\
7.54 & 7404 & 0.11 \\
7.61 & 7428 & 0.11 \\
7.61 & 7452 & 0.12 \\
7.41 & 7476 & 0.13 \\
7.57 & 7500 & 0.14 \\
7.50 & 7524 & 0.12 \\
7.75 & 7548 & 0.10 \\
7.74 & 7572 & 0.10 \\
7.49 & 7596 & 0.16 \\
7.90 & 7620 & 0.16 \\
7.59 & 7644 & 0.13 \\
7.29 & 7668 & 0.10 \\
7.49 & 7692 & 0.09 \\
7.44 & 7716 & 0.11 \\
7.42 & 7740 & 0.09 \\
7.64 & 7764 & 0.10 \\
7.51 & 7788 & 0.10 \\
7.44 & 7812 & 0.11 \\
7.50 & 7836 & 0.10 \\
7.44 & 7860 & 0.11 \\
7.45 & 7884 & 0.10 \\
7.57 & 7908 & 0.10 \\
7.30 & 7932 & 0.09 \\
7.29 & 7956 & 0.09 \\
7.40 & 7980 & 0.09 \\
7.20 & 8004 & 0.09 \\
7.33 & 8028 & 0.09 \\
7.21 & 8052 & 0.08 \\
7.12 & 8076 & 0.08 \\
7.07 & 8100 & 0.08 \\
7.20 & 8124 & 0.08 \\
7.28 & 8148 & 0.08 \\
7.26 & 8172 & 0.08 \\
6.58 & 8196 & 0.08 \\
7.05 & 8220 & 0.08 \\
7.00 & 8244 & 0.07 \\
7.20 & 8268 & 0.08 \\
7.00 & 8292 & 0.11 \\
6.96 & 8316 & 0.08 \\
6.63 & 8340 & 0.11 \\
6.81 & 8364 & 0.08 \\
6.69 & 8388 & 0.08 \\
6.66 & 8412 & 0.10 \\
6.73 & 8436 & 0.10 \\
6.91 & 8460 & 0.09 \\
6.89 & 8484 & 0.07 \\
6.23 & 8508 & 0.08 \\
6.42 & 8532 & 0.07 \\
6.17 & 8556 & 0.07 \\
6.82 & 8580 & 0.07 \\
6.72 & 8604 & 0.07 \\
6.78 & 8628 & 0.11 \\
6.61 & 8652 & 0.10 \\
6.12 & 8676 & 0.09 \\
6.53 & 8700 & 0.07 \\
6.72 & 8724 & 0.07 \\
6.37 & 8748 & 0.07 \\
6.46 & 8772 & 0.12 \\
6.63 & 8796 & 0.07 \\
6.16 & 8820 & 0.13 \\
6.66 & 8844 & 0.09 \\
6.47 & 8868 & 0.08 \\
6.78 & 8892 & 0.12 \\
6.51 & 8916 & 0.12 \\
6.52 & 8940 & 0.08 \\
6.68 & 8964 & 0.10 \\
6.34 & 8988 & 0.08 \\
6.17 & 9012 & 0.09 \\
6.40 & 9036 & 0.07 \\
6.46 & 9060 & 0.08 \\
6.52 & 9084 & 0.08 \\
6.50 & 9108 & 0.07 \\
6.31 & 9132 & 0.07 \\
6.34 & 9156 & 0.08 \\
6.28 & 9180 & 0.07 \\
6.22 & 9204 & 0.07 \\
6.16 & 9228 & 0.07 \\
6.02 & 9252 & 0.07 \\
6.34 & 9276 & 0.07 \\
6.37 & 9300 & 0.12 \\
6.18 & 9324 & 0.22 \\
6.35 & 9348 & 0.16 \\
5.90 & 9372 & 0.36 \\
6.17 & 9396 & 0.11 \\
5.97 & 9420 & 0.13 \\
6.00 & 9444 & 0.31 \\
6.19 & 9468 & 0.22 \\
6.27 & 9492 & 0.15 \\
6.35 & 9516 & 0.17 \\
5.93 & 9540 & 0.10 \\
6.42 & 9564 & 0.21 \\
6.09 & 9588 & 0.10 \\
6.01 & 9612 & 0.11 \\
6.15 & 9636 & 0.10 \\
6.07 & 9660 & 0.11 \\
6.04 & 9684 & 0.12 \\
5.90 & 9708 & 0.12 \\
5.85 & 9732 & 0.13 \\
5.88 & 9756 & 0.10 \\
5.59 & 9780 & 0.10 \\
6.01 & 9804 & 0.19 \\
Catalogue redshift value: 0.000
